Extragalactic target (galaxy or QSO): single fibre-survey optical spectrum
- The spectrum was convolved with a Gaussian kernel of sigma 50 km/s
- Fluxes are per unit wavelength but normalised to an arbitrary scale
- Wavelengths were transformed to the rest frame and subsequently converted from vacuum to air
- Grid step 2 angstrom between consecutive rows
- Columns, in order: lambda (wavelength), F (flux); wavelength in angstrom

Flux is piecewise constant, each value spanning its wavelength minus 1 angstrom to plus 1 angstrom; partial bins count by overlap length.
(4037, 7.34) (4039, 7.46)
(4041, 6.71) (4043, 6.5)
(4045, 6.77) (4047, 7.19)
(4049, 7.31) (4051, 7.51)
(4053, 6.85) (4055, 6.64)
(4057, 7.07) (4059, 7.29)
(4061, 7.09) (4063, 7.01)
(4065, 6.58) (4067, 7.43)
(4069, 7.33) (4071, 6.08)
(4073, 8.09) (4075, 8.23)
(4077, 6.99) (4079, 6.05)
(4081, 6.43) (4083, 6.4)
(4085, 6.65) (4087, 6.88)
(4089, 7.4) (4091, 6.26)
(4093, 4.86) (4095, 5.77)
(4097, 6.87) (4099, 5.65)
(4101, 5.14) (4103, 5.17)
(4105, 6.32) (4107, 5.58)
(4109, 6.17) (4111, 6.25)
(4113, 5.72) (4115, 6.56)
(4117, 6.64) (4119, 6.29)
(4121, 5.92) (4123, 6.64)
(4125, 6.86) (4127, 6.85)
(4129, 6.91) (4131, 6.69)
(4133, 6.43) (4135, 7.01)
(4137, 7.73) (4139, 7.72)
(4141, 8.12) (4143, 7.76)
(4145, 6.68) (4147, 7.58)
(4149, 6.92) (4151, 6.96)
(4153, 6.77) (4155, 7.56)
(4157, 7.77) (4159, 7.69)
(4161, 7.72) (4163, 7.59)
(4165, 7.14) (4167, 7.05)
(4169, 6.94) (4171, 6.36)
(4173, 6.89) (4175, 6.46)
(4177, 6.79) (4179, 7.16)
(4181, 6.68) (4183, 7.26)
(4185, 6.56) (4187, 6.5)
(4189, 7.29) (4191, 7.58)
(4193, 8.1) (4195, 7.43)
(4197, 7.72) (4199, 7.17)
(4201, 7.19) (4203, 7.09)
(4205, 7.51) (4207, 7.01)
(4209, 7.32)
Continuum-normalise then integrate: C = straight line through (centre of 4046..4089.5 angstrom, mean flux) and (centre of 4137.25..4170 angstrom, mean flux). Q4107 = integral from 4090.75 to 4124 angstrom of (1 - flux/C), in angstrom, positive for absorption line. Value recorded 5.57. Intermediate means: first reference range 7.02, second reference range 7.38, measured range 5.98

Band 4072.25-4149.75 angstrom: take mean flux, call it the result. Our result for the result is 6.61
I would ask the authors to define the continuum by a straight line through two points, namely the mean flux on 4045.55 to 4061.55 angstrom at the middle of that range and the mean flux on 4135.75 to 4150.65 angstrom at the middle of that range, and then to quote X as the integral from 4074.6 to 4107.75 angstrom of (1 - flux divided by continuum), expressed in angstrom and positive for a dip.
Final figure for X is 4.6 angstrom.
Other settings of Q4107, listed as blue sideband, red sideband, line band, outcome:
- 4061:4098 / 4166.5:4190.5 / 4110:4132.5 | 1.0 angstrom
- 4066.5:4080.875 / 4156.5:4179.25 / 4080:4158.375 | 5.5 angstrom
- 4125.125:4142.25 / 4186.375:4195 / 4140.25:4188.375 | 1.2 angstrom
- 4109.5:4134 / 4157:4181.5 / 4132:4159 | -2.2 angstrom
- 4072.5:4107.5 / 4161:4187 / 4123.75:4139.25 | -0.8 angstrom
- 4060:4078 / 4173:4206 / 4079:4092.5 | 1.2 angstrom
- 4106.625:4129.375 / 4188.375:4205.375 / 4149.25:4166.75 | -1.1 angstrom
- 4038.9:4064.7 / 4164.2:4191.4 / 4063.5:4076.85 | -0.5 angstrom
